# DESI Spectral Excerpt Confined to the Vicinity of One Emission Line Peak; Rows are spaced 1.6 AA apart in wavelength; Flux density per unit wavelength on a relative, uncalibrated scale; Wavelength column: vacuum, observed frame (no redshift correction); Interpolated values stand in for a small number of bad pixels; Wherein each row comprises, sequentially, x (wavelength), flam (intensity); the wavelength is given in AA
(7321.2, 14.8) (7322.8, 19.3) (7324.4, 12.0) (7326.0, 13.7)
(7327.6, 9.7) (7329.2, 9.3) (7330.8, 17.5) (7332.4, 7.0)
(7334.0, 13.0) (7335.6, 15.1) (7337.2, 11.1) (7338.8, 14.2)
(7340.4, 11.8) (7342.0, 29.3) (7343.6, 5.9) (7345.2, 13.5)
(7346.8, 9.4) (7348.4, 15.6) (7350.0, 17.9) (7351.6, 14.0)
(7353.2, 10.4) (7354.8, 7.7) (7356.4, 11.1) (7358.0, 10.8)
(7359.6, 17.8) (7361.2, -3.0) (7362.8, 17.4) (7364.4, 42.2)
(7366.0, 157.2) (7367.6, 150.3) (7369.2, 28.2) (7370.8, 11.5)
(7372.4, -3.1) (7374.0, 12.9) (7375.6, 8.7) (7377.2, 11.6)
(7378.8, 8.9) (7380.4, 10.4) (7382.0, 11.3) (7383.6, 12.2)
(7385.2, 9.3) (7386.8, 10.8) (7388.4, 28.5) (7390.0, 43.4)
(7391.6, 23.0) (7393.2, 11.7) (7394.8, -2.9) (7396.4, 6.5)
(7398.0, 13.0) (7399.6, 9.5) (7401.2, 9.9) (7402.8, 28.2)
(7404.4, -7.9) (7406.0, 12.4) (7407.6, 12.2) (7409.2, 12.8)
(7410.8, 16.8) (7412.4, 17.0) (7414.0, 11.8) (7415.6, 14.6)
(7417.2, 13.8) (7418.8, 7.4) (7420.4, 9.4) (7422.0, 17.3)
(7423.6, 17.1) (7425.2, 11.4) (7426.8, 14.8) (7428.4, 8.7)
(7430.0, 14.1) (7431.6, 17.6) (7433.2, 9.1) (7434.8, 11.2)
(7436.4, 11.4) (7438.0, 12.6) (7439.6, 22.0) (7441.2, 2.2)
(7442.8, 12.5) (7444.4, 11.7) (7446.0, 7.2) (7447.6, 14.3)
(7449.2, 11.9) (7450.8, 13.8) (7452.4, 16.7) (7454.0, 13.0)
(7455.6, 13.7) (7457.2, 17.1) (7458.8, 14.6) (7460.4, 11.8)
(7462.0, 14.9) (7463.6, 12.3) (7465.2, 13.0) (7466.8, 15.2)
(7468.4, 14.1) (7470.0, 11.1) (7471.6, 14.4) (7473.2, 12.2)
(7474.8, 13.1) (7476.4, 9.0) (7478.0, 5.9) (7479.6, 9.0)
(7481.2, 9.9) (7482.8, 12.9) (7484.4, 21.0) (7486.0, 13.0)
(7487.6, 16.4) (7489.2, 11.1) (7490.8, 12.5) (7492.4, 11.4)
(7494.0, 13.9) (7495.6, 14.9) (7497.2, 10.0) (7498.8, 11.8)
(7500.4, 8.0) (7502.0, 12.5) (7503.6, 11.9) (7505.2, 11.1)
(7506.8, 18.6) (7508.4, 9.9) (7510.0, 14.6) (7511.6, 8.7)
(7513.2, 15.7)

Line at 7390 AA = [N II] 6583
